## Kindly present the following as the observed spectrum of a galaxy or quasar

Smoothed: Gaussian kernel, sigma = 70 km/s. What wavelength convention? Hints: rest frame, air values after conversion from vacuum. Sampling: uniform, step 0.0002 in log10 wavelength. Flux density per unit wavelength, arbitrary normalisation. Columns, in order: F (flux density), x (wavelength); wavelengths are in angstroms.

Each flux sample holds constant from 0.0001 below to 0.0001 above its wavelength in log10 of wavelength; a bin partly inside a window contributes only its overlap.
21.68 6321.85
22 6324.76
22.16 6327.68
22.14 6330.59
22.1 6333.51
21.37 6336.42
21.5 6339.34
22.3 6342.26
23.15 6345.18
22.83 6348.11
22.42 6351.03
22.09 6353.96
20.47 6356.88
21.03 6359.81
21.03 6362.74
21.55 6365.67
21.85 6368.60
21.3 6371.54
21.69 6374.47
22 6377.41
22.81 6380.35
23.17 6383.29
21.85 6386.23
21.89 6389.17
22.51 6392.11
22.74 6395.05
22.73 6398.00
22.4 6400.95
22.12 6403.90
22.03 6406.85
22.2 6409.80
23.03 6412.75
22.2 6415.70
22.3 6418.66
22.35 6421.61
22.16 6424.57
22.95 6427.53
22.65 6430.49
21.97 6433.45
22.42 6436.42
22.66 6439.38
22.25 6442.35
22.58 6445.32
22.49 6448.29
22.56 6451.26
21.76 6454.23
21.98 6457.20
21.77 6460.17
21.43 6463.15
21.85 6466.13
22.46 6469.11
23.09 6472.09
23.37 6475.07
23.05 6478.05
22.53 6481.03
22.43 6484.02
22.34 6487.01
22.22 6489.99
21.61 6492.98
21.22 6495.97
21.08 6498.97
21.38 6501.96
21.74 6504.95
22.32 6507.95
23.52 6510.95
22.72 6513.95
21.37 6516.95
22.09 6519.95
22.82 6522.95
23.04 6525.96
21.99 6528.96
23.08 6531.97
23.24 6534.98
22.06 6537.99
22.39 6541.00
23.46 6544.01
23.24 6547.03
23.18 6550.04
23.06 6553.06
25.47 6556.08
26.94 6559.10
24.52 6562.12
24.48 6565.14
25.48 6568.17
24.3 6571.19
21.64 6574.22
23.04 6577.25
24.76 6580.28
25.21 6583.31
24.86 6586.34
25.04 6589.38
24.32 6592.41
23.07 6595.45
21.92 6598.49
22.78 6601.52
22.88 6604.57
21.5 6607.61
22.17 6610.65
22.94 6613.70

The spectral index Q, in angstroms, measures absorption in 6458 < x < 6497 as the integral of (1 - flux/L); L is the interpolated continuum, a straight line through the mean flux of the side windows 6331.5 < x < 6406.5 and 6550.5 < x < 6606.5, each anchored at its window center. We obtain 1.4 angstroms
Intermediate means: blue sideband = 22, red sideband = 24.1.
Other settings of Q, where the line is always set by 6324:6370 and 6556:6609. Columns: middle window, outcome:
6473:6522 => 2.1 angstroms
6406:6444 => 0.3 angstroms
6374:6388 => -0.1 angstroms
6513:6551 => 1.4 angstroms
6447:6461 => 0.4 angstroms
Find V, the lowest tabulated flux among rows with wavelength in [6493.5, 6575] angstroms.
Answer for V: 21.08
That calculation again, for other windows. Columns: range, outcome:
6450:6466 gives 21.43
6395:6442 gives 21.97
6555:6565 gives 24.52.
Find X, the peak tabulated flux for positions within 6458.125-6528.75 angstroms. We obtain 23.52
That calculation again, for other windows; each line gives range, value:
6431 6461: 22.66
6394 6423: 23.03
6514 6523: 22.82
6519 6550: 23.46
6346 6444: 23.17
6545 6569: 26.94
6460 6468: 21.85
